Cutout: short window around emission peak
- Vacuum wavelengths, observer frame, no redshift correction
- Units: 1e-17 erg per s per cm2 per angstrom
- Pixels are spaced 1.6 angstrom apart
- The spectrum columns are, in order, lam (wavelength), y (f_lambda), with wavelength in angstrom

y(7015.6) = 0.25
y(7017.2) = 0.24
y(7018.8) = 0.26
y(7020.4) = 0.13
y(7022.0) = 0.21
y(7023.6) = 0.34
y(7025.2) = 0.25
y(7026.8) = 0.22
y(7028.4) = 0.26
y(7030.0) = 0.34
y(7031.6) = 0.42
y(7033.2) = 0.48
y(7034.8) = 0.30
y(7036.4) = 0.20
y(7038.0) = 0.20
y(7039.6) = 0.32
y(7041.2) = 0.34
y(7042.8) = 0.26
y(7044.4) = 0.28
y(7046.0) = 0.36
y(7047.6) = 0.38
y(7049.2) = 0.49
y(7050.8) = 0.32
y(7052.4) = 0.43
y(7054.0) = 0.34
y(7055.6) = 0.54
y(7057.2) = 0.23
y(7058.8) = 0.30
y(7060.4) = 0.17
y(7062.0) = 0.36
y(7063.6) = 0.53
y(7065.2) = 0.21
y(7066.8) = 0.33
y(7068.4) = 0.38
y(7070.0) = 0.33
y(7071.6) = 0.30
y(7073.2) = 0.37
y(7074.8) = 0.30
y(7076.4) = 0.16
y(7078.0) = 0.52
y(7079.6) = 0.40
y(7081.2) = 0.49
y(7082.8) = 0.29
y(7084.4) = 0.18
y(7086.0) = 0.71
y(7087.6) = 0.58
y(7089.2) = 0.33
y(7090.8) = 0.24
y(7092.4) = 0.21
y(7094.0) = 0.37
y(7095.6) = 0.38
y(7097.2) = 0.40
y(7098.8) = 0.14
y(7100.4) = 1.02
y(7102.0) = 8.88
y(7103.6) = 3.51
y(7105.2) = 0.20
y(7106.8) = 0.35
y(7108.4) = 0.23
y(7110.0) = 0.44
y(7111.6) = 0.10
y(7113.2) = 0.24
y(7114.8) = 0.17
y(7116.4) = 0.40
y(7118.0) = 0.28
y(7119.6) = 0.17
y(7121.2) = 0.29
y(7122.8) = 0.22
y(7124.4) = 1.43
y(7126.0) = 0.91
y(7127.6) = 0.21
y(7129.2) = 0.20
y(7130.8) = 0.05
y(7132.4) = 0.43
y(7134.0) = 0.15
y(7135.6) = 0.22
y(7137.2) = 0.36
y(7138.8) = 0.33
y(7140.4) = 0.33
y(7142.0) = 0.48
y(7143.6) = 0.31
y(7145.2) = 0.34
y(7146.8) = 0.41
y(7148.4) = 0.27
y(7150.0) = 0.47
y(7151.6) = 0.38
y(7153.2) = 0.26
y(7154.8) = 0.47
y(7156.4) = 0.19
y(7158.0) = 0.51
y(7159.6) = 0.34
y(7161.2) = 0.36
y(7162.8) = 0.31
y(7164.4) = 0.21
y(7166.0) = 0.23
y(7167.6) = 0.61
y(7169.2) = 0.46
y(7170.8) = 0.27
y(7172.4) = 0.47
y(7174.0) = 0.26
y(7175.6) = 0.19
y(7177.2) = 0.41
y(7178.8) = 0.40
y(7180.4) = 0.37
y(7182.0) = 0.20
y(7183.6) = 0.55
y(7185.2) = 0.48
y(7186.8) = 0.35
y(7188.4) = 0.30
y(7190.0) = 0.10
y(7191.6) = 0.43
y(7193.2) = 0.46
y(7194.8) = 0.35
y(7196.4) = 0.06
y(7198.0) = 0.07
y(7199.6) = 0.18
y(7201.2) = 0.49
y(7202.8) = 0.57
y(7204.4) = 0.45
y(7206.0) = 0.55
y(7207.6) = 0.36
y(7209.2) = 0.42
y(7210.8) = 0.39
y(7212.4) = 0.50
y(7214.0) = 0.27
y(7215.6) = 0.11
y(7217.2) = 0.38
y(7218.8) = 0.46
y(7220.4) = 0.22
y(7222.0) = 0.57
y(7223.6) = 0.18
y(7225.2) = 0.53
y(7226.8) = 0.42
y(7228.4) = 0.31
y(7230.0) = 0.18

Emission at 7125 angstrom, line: [N II] 6583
